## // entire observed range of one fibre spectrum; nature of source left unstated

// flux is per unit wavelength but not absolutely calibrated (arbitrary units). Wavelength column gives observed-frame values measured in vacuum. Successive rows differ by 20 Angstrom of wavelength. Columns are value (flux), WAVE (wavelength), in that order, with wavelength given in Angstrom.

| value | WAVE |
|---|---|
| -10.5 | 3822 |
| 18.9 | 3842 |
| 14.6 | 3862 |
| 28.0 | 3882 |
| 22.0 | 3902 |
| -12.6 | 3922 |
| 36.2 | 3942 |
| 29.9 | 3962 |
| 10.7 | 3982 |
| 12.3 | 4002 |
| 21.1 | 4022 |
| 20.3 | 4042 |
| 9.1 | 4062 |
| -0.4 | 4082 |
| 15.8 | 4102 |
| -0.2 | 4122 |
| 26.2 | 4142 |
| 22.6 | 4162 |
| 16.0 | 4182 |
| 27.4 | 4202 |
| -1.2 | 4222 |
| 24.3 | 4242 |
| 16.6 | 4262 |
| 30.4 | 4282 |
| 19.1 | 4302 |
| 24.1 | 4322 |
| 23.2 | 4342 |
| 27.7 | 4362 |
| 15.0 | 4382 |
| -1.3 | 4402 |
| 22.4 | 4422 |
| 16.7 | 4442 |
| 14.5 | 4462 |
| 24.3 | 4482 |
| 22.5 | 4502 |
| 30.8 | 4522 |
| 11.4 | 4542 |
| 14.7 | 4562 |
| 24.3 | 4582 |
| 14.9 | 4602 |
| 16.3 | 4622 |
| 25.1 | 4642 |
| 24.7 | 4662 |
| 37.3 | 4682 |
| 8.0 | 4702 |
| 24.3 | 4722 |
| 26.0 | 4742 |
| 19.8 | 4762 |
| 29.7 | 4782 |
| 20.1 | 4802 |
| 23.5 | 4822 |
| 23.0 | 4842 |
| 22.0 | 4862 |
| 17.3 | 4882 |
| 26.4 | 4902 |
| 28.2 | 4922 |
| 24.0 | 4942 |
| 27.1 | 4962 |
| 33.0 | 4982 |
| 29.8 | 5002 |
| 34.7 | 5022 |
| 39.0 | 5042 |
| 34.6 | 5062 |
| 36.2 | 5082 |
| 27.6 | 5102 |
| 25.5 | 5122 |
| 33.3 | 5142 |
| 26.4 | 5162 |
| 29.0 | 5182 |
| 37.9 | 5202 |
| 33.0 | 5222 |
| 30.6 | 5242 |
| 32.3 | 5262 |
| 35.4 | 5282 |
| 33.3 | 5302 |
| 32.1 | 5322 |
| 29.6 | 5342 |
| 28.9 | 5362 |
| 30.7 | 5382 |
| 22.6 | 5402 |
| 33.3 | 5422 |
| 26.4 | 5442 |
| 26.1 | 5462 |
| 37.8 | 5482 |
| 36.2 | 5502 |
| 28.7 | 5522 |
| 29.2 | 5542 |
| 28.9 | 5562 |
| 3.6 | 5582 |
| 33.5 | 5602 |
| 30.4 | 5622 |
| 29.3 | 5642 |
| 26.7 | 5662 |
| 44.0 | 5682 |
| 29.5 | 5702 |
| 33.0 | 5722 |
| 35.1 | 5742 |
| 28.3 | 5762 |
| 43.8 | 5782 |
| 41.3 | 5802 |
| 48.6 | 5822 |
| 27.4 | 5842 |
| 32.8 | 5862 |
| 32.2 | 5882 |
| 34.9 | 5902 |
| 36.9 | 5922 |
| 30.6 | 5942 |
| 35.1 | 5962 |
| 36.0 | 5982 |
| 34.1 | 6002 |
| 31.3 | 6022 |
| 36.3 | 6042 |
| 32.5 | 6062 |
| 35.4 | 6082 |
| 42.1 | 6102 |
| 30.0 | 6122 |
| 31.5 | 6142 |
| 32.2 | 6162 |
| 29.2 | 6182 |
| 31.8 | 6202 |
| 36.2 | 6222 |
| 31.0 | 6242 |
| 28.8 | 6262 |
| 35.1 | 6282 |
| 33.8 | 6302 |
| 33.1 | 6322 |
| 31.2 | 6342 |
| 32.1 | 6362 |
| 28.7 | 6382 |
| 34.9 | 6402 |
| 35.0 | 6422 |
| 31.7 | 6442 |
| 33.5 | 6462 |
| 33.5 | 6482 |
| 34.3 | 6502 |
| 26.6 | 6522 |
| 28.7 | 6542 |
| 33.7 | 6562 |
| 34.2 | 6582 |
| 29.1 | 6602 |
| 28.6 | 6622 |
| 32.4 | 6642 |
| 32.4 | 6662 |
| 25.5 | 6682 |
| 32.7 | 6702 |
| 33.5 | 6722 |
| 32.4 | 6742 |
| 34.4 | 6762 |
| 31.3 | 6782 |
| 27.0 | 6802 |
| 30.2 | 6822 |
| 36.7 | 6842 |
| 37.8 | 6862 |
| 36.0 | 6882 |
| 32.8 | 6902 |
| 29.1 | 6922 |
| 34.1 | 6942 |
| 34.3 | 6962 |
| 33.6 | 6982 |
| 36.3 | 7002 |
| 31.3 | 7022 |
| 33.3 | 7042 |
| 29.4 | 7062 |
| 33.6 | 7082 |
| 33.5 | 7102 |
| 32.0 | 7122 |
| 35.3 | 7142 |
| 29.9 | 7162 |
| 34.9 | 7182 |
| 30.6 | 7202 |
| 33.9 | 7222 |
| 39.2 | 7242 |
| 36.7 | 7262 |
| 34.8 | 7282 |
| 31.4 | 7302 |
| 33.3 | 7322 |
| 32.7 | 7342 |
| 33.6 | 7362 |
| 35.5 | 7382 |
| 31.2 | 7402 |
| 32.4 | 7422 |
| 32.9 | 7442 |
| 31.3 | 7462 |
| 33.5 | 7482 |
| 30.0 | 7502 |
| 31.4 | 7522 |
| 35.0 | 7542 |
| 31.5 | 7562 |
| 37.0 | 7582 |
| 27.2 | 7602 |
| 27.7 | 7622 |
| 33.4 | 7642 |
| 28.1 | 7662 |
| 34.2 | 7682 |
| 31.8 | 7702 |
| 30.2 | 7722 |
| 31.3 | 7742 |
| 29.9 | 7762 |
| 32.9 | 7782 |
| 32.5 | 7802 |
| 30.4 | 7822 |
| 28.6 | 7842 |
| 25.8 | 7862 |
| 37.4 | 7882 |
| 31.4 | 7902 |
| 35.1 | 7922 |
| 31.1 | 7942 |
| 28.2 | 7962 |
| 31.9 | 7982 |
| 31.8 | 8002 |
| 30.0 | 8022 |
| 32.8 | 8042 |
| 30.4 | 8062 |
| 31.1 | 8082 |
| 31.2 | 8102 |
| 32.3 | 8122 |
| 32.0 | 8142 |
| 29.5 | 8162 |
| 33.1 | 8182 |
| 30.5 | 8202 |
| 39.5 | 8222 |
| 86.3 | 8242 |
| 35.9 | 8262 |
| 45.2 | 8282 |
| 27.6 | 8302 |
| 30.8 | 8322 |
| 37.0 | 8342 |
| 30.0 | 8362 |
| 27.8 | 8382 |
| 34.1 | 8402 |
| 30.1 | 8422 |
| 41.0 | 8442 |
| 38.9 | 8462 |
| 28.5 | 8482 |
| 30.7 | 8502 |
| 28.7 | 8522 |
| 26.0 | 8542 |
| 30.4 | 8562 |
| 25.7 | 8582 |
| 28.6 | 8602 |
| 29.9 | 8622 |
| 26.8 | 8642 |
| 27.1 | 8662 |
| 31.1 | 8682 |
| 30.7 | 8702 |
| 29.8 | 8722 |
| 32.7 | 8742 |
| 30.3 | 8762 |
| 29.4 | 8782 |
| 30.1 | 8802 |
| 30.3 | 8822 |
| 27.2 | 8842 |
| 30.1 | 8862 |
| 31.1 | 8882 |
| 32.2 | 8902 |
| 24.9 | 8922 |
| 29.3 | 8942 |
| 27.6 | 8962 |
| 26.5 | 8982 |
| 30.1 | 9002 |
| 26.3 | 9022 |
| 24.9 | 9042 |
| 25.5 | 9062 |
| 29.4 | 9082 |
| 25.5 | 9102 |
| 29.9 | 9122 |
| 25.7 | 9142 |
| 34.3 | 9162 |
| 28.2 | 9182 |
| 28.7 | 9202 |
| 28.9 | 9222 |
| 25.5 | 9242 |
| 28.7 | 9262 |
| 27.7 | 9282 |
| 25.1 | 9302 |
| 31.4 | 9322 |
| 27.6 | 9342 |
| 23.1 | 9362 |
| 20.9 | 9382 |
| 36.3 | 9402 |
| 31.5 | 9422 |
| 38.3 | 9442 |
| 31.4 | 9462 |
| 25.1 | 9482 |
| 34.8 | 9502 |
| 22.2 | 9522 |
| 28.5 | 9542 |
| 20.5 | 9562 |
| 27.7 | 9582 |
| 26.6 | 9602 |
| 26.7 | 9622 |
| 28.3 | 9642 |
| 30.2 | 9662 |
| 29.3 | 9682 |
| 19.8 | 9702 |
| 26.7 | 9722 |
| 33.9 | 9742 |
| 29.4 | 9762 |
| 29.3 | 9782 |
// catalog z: 0.26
